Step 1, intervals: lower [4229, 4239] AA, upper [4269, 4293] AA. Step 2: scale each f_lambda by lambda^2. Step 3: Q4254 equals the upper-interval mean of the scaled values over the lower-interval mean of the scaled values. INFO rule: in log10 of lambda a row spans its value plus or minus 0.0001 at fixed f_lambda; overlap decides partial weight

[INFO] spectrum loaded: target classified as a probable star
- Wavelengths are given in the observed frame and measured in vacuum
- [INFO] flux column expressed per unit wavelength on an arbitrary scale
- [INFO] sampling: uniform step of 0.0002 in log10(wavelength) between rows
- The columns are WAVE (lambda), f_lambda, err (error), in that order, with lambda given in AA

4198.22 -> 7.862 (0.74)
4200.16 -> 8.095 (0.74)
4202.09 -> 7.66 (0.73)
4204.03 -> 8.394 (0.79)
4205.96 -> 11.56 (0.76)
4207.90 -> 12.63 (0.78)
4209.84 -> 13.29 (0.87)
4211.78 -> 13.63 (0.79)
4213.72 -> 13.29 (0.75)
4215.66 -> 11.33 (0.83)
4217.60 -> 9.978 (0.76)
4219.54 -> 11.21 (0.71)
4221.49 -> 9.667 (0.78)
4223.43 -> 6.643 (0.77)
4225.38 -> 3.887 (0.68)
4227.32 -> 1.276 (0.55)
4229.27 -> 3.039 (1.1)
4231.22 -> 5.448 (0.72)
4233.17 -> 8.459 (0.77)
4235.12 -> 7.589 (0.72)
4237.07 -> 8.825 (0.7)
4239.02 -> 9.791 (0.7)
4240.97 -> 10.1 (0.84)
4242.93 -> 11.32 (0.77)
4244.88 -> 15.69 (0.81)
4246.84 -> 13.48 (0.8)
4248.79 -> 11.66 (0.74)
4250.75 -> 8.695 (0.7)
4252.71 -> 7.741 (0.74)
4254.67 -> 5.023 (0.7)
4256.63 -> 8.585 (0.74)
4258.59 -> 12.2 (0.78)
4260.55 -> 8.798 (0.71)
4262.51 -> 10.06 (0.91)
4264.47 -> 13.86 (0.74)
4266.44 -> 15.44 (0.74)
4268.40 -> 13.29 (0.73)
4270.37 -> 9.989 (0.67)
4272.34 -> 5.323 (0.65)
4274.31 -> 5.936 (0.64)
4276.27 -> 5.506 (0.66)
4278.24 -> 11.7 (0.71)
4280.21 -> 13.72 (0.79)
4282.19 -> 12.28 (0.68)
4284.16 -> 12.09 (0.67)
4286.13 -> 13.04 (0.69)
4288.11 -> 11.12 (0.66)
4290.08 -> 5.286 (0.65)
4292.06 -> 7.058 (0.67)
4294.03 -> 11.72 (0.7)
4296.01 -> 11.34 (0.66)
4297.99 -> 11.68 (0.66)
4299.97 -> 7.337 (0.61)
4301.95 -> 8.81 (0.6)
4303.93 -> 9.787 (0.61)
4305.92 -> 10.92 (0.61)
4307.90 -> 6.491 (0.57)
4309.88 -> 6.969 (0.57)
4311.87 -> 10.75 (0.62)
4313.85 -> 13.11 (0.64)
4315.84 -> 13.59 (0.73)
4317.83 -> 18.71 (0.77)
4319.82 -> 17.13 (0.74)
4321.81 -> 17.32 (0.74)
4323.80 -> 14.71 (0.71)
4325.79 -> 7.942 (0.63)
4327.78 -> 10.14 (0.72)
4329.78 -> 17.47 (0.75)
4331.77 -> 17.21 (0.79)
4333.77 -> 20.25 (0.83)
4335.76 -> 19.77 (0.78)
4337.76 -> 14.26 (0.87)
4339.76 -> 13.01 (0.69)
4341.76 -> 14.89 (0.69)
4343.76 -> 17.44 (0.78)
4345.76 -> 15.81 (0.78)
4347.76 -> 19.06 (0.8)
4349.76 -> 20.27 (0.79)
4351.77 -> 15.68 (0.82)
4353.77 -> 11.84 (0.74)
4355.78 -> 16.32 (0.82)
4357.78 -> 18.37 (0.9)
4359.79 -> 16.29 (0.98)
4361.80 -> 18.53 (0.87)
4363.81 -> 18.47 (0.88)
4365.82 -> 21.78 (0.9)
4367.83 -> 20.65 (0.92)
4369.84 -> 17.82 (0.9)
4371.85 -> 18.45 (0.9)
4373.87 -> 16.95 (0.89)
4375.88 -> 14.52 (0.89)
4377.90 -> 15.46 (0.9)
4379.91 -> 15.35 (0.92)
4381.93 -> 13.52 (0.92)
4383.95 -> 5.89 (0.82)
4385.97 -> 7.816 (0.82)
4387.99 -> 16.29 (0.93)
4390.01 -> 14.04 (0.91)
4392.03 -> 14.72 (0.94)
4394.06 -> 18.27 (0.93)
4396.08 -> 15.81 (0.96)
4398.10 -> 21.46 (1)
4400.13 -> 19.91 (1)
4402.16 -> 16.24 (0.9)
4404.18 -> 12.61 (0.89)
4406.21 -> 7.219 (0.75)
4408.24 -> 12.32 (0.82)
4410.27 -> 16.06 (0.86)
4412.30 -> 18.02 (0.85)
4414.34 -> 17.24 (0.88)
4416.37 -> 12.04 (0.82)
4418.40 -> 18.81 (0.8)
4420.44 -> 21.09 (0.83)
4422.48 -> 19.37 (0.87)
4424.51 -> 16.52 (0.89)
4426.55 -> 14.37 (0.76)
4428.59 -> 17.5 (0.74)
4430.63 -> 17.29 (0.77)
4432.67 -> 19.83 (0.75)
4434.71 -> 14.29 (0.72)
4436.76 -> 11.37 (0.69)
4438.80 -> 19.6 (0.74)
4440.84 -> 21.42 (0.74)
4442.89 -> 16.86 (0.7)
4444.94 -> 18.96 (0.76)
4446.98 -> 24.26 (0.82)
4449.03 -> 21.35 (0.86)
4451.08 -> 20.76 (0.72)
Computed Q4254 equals 1.34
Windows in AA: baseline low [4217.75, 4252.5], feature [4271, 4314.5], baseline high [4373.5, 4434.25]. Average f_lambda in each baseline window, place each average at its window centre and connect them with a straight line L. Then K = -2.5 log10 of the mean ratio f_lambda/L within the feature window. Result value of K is 0.15 mag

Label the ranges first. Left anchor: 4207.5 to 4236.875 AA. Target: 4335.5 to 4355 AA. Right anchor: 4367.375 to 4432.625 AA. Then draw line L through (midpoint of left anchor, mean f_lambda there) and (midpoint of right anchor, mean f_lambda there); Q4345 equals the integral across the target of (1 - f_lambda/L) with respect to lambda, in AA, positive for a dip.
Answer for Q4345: -3.6 AA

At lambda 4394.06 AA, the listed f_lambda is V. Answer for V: 18.27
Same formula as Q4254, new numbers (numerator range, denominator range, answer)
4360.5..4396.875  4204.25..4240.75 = 1.89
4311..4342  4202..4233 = 1.77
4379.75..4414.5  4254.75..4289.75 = 1.46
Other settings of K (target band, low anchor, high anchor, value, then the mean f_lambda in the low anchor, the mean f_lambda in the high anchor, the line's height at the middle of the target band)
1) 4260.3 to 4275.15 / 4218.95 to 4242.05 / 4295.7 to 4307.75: -0.24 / 7.11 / 9.66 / 8.44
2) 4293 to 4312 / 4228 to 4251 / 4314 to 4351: 0.40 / 9.43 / 16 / 13.9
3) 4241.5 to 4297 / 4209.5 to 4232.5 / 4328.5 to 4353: 0.13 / 8.42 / 17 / 11.9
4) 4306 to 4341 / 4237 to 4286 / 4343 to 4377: 0.08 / 10.5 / 17.5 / 14.9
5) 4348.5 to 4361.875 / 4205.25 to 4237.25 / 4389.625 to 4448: -0.17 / 8.9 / 16.8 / 14.3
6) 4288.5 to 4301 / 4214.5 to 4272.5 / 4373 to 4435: 0.23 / 9.35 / 15.5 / 11.3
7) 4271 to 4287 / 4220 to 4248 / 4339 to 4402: 0.11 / 8.31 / 16.3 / 10.9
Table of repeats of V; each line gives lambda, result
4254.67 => 5.023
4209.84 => 13.29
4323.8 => 14.71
